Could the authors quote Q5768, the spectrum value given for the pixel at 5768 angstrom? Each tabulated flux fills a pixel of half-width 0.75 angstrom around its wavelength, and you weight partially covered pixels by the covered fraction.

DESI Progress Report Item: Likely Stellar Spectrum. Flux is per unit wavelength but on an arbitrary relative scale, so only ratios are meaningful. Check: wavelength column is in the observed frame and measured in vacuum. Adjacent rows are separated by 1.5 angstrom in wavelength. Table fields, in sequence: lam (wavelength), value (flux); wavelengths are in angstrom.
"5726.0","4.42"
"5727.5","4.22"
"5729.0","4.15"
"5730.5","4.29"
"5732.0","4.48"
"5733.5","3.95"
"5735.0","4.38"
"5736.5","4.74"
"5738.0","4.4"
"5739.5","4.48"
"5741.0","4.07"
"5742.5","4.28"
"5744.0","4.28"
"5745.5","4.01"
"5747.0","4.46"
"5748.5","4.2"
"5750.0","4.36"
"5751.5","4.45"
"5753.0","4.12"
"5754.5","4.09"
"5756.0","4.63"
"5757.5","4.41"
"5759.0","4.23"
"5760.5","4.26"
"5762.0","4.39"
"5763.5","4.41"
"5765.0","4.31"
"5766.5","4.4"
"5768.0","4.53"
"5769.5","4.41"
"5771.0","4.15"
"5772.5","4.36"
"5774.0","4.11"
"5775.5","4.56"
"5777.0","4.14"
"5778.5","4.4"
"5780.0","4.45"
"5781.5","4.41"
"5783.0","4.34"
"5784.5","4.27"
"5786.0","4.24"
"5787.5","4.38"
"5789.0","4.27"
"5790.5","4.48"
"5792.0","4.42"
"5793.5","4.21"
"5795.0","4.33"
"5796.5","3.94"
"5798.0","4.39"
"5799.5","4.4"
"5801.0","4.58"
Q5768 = 4.53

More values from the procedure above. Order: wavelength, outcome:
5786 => 4.24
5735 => 4.38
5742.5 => 4.28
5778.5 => 4.4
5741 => 4.07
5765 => 4.31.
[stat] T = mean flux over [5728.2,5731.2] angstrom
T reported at 4.22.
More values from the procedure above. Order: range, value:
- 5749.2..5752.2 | 4.4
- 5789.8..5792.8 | 4.45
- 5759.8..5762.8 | 4.33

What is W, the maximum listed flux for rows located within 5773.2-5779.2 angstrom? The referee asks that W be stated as 4.56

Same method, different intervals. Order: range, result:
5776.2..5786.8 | 4.45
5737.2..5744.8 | 4.48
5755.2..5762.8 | 4.63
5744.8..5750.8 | 4.46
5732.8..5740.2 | 4.74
